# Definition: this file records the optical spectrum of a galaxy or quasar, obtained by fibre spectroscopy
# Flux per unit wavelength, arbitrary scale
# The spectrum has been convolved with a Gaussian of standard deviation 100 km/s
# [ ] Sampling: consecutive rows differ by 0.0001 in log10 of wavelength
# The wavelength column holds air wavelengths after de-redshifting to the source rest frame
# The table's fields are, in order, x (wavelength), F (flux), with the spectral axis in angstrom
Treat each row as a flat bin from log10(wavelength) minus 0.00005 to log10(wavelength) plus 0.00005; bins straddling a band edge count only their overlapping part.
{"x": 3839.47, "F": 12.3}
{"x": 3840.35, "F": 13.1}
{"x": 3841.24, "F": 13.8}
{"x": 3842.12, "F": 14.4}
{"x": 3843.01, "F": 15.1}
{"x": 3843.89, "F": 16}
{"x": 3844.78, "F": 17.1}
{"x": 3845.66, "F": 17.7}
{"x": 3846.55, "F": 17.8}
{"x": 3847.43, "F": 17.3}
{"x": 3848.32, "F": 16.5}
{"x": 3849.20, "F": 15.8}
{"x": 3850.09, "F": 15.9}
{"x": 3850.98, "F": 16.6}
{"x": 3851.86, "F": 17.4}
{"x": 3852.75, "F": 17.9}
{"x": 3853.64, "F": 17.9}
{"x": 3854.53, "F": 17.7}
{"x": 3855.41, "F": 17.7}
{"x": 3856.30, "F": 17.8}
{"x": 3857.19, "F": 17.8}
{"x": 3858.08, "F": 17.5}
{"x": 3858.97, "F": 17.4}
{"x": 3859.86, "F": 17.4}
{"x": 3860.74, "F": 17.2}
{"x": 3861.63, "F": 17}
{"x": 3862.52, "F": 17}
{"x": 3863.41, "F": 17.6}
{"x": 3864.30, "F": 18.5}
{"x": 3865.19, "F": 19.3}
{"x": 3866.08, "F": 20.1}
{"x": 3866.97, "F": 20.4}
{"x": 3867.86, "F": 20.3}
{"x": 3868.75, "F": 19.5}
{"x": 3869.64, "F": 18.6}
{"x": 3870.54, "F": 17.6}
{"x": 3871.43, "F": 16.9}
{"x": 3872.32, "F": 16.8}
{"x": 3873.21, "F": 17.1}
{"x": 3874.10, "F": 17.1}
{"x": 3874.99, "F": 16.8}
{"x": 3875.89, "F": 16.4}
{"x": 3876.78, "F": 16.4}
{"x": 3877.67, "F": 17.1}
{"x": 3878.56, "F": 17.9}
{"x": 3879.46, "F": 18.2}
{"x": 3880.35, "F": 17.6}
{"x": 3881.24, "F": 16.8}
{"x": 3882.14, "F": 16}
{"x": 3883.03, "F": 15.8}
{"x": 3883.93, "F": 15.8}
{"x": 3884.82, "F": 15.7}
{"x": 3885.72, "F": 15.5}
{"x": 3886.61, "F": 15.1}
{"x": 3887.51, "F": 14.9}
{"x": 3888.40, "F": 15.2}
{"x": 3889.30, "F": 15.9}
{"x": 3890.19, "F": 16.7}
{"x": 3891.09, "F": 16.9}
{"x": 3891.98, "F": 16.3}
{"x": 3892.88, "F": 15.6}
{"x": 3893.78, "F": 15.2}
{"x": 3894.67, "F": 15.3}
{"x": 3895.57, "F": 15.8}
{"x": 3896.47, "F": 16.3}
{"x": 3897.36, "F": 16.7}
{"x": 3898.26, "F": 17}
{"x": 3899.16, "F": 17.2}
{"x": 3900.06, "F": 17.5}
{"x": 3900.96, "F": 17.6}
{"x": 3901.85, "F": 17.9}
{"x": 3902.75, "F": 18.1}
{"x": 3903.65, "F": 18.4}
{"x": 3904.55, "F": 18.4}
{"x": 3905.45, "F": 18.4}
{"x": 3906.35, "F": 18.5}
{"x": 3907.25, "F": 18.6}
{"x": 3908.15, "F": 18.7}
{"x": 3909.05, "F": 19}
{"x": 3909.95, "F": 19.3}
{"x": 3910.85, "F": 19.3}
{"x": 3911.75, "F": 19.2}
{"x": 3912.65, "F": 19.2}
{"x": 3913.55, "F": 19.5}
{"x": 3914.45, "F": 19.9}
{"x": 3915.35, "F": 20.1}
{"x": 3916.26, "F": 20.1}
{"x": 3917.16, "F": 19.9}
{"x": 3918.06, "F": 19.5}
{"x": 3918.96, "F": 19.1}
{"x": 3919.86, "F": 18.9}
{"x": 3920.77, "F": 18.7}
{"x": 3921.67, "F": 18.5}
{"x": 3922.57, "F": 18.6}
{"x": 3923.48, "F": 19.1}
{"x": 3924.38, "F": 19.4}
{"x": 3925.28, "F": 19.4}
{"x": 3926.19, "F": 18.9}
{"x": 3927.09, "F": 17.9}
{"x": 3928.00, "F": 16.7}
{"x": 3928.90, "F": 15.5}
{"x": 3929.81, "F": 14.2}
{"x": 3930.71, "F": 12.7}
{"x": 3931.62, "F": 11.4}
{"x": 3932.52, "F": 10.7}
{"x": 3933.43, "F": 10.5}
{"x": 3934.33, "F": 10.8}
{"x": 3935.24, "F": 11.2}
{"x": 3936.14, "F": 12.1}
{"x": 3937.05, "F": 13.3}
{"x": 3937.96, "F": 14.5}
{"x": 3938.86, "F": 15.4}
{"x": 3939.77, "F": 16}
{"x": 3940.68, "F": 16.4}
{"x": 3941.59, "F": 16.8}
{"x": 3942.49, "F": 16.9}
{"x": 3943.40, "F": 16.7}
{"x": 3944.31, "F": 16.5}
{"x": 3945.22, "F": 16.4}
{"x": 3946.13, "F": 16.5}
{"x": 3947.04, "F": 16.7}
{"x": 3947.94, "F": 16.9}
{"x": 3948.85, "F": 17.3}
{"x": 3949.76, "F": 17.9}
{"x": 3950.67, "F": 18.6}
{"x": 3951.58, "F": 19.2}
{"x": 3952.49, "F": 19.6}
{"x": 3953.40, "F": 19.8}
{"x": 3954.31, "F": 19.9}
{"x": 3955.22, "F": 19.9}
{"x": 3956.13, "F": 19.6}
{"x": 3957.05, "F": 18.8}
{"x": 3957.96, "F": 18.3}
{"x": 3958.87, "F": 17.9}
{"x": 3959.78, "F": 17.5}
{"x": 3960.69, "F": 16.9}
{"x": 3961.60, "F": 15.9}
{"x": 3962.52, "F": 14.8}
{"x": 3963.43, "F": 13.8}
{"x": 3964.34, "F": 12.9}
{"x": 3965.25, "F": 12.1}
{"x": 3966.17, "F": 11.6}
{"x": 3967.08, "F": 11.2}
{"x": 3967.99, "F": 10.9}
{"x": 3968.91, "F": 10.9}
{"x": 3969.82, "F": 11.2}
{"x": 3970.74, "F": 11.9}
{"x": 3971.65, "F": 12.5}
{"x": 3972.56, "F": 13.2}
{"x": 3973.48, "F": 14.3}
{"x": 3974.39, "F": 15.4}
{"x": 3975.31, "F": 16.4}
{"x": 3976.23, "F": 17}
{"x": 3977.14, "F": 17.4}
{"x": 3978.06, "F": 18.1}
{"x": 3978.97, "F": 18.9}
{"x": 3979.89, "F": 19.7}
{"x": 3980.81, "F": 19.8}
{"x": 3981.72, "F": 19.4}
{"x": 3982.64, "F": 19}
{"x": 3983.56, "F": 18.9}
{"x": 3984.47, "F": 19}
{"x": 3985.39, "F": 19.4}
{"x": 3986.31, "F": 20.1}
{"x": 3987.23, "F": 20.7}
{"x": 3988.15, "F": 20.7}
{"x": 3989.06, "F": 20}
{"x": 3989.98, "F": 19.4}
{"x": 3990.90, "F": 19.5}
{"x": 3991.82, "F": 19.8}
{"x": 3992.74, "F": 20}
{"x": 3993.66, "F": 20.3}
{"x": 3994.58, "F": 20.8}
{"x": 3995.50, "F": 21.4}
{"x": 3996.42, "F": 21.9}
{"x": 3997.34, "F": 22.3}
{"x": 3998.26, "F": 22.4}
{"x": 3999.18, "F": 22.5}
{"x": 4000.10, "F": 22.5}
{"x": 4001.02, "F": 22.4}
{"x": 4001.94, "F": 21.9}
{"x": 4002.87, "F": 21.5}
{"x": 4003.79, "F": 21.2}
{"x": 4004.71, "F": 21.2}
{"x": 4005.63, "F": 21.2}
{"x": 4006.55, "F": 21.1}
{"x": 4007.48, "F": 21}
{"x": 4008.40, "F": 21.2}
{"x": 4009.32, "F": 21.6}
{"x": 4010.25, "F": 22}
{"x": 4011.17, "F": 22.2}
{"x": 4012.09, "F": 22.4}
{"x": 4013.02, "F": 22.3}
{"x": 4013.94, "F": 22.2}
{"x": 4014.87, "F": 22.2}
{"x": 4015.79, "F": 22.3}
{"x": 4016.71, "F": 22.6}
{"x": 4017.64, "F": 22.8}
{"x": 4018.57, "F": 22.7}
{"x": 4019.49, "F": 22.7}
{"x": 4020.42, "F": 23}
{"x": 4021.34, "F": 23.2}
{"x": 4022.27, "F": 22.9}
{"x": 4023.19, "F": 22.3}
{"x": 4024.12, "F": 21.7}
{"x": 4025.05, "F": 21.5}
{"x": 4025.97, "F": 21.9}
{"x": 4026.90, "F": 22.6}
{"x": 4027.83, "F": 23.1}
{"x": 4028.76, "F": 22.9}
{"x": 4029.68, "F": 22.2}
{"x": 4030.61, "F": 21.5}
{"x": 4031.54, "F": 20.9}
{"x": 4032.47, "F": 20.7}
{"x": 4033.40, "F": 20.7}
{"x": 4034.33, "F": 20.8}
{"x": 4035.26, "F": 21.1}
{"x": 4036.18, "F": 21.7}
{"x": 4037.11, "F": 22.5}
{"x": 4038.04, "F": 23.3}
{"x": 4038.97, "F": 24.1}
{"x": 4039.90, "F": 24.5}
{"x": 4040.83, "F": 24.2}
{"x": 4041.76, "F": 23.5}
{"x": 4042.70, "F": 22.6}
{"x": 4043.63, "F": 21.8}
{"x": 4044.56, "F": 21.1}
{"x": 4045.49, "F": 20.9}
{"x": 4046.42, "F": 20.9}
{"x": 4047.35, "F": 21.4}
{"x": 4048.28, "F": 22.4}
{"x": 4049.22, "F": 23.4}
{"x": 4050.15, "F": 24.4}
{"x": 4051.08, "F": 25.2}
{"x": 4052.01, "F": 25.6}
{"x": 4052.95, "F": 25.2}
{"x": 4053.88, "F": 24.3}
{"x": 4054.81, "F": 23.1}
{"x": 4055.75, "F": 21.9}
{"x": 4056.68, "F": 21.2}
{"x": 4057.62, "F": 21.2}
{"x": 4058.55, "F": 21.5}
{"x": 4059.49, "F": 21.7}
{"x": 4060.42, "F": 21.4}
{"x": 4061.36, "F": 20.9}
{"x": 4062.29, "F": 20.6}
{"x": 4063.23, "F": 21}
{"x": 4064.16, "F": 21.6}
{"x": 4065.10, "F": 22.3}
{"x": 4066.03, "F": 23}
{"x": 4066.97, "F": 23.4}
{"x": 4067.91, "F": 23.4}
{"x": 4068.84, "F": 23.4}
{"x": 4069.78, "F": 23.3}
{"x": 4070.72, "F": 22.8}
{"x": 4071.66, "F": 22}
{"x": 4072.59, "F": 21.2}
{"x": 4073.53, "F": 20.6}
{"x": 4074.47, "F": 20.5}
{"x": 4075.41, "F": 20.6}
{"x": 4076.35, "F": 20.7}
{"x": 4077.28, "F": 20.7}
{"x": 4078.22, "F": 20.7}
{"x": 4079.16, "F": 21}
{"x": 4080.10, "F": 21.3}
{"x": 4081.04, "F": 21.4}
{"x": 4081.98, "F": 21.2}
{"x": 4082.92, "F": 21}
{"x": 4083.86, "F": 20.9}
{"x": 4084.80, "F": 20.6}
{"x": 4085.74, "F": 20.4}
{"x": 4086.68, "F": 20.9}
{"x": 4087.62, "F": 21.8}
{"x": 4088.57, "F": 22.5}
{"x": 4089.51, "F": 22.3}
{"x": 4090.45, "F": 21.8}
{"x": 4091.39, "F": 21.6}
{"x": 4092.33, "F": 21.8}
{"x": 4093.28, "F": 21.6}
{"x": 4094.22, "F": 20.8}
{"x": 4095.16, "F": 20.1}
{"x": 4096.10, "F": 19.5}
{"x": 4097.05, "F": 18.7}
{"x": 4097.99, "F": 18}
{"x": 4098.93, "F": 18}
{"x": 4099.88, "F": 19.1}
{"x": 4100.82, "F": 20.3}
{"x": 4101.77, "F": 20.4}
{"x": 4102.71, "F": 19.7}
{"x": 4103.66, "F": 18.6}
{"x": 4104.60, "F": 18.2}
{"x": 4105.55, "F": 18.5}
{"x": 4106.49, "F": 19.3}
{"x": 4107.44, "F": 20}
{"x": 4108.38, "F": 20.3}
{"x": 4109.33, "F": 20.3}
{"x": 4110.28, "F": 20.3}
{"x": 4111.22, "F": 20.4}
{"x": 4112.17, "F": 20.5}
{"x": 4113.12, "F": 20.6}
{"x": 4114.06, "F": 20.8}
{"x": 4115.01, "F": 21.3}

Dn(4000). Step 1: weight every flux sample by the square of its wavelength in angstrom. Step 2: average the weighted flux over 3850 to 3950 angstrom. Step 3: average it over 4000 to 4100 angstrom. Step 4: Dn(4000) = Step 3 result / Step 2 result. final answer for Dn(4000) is 1.38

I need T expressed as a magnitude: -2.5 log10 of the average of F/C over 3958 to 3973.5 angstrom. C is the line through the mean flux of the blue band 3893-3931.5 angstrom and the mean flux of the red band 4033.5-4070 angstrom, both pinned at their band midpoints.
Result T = 0.40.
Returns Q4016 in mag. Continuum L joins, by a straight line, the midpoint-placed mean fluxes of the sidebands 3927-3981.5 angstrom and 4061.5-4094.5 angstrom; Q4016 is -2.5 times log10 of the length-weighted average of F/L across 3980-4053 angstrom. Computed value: -0.173 mag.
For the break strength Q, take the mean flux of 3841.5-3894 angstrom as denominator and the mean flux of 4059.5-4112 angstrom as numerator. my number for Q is 1.2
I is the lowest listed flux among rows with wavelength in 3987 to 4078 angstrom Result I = 19.4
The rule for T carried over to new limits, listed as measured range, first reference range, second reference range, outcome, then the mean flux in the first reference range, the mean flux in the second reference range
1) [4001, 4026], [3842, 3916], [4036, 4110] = -0.09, 17.4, 21.5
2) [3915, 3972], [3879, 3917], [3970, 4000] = 0.13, 17.4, 18.8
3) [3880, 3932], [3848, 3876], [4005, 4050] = 0.09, 17.7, 22.2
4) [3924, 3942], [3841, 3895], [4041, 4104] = 0.25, 17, 21.5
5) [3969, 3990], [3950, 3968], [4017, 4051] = 0.05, 16.6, 22.4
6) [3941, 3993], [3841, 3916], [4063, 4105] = 0.12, 17.3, 21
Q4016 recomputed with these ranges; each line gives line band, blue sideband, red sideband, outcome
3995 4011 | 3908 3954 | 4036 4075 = -0.08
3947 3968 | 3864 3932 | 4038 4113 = 0.13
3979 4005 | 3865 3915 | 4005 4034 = 0.02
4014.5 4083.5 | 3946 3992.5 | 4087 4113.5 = -0.17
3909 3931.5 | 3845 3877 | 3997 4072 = 0.05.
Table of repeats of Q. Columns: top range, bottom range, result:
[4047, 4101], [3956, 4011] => 1.18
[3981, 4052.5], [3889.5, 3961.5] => 1.27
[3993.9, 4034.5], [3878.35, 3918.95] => 1.26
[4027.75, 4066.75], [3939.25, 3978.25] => 1.40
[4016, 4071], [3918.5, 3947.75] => 1.42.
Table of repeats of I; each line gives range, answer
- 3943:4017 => 10.9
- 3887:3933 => 10.7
